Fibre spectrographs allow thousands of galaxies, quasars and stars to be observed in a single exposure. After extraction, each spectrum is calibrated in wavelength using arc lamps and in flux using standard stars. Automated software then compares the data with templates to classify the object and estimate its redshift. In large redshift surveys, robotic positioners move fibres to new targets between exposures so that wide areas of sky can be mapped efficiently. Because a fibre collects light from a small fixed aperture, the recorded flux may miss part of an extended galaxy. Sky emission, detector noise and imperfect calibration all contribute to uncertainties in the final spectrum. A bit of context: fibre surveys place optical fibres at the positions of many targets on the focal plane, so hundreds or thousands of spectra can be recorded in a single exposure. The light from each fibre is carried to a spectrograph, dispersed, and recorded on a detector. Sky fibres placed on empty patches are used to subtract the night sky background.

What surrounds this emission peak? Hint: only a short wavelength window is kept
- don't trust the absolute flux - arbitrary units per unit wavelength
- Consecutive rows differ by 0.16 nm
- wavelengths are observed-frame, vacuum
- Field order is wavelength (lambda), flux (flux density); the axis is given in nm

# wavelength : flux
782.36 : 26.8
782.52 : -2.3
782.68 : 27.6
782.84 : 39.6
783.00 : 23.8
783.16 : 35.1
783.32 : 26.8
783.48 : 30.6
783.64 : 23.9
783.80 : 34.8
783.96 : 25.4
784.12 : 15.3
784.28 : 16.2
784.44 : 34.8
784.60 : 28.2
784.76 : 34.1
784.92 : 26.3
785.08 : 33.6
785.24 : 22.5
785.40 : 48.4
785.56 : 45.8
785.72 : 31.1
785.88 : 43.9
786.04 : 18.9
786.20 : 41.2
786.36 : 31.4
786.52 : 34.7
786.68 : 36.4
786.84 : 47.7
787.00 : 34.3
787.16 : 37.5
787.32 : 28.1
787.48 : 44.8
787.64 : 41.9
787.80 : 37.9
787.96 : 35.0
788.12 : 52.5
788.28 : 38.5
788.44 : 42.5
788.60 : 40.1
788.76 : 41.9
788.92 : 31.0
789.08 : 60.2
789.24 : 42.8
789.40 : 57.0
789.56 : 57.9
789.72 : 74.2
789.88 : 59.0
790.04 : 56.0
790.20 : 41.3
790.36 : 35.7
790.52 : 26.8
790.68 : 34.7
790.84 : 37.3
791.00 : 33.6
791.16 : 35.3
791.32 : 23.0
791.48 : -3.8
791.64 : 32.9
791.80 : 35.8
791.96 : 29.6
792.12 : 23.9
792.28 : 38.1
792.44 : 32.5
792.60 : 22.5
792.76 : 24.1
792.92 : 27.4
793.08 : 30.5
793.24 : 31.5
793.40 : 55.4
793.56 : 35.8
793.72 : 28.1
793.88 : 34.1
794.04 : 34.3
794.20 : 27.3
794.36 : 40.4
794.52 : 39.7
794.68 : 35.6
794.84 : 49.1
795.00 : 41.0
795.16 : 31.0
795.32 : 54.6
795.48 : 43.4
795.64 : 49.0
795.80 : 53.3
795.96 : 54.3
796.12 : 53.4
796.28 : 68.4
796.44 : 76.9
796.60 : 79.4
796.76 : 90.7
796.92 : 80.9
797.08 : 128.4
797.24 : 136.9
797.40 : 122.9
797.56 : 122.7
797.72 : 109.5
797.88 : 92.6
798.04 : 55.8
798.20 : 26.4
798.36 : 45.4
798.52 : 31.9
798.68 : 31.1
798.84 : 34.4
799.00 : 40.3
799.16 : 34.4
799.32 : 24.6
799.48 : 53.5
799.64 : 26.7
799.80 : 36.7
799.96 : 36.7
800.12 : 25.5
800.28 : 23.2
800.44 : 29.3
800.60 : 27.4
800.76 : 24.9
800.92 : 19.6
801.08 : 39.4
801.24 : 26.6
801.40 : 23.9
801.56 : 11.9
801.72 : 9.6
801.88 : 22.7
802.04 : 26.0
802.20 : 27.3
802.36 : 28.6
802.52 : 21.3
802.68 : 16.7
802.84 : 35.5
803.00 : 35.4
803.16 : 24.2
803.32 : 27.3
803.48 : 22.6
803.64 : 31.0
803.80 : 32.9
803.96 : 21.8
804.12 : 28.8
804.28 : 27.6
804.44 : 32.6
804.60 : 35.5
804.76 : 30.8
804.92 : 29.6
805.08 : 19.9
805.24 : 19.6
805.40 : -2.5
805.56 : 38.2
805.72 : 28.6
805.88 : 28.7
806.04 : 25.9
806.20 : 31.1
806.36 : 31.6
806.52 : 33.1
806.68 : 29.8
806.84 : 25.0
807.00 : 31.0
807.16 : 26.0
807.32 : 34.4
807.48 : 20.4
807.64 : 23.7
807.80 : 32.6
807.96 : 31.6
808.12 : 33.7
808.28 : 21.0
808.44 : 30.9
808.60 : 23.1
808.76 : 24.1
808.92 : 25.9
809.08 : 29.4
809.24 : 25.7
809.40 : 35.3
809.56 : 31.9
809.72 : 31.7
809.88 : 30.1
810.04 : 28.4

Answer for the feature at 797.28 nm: [O III]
